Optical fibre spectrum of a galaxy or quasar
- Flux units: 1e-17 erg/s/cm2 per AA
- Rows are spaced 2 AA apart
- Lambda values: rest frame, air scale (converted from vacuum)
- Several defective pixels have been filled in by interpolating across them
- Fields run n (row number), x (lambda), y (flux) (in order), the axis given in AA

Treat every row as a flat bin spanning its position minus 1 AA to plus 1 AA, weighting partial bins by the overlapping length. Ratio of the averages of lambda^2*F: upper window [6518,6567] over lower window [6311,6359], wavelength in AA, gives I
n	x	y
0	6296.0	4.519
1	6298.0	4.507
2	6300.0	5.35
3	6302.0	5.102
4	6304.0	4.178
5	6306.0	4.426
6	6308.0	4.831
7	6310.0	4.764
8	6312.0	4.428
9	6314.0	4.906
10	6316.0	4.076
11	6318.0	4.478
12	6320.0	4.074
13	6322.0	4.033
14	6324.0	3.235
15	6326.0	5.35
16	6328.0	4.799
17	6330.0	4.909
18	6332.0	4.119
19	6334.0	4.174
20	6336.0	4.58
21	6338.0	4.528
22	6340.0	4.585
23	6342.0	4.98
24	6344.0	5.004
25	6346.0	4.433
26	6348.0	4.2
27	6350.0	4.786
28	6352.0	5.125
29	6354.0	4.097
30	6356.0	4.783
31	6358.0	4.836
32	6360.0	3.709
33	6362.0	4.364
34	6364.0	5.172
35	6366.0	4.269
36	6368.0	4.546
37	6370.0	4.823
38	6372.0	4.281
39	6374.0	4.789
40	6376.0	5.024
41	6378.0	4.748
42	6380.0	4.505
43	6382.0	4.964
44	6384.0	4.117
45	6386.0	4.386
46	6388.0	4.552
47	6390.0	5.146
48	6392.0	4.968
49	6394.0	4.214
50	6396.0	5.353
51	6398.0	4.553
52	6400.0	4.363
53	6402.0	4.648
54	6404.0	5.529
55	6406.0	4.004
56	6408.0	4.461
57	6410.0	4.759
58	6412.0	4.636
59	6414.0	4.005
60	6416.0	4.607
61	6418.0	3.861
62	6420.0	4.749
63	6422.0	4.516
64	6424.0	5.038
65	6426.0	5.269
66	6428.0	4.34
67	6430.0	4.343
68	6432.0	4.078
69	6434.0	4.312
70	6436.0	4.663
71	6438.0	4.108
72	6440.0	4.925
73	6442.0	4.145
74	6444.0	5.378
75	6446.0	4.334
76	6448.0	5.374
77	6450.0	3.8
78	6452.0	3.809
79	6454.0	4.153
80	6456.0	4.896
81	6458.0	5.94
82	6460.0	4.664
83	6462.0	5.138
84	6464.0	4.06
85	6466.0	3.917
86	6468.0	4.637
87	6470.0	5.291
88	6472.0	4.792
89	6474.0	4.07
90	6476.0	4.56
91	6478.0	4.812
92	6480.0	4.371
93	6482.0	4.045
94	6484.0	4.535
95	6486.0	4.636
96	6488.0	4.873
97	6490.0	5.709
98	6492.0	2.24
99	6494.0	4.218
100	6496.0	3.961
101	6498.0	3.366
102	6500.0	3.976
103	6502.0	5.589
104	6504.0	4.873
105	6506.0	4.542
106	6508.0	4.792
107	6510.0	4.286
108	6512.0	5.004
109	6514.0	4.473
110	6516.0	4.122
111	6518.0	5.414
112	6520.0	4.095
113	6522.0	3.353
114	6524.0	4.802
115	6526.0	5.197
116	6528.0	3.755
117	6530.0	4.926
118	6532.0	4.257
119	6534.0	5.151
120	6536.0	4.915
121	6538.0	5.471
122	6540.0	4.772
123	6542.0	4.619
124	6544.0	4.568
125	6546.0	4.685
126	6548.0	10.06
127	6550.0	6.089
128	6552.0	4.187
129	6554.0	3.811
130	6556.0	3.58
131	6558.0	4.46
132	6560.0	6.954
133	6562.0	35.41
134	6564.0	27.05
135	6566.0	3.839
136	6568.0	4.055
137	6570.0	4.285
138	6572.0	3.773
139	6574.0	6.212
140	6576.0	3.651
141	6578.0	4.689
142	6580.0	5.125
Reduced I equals 1.7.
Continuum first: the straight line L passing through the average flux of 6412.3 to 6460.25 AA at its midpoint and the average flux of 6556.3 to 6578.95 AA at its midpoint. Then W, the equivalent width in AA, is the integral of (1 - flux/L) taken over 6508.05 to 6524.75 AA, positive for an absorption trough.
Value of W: 6.7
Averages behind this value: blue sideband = 4.55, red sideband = 9.32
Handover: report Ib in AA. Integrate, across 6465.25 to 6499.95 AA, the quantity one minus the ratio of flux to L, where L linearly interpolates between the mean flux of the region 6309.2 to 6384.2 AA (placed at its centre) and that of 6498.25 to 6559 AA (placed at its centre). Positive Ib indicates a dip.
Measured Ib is 2.7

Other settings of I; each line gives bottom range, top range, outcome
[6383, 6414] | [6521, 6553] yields 1.14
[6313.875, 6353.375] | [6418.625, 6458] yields 1.05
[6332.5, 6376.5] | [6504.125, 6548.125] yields 1.10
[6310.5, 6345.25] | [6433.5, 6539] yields 1.06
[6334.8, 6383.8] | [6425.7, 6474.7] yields 1.02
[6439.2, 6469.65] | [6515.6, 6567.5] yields 1.54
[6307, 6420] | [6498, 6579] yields 1.40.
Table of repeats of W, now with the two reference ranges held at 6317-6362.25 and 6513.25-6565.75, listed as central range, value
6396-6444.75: 7.9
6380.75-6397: 1.2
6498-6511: 3.8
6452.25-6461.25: 1.6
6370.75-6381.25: 0.5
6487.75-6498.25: 3.8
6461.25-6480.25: 4.7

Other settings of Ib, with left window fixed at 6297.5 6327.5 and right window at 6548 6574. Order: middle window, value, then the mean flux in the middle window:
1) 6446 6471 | 8.7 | 4.63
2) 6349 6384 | 5.4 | 4.62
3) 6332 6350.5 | 1.7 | 4.55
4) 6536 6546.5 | 4.6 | 4.84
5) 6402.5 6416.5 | 3.7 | 4.57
